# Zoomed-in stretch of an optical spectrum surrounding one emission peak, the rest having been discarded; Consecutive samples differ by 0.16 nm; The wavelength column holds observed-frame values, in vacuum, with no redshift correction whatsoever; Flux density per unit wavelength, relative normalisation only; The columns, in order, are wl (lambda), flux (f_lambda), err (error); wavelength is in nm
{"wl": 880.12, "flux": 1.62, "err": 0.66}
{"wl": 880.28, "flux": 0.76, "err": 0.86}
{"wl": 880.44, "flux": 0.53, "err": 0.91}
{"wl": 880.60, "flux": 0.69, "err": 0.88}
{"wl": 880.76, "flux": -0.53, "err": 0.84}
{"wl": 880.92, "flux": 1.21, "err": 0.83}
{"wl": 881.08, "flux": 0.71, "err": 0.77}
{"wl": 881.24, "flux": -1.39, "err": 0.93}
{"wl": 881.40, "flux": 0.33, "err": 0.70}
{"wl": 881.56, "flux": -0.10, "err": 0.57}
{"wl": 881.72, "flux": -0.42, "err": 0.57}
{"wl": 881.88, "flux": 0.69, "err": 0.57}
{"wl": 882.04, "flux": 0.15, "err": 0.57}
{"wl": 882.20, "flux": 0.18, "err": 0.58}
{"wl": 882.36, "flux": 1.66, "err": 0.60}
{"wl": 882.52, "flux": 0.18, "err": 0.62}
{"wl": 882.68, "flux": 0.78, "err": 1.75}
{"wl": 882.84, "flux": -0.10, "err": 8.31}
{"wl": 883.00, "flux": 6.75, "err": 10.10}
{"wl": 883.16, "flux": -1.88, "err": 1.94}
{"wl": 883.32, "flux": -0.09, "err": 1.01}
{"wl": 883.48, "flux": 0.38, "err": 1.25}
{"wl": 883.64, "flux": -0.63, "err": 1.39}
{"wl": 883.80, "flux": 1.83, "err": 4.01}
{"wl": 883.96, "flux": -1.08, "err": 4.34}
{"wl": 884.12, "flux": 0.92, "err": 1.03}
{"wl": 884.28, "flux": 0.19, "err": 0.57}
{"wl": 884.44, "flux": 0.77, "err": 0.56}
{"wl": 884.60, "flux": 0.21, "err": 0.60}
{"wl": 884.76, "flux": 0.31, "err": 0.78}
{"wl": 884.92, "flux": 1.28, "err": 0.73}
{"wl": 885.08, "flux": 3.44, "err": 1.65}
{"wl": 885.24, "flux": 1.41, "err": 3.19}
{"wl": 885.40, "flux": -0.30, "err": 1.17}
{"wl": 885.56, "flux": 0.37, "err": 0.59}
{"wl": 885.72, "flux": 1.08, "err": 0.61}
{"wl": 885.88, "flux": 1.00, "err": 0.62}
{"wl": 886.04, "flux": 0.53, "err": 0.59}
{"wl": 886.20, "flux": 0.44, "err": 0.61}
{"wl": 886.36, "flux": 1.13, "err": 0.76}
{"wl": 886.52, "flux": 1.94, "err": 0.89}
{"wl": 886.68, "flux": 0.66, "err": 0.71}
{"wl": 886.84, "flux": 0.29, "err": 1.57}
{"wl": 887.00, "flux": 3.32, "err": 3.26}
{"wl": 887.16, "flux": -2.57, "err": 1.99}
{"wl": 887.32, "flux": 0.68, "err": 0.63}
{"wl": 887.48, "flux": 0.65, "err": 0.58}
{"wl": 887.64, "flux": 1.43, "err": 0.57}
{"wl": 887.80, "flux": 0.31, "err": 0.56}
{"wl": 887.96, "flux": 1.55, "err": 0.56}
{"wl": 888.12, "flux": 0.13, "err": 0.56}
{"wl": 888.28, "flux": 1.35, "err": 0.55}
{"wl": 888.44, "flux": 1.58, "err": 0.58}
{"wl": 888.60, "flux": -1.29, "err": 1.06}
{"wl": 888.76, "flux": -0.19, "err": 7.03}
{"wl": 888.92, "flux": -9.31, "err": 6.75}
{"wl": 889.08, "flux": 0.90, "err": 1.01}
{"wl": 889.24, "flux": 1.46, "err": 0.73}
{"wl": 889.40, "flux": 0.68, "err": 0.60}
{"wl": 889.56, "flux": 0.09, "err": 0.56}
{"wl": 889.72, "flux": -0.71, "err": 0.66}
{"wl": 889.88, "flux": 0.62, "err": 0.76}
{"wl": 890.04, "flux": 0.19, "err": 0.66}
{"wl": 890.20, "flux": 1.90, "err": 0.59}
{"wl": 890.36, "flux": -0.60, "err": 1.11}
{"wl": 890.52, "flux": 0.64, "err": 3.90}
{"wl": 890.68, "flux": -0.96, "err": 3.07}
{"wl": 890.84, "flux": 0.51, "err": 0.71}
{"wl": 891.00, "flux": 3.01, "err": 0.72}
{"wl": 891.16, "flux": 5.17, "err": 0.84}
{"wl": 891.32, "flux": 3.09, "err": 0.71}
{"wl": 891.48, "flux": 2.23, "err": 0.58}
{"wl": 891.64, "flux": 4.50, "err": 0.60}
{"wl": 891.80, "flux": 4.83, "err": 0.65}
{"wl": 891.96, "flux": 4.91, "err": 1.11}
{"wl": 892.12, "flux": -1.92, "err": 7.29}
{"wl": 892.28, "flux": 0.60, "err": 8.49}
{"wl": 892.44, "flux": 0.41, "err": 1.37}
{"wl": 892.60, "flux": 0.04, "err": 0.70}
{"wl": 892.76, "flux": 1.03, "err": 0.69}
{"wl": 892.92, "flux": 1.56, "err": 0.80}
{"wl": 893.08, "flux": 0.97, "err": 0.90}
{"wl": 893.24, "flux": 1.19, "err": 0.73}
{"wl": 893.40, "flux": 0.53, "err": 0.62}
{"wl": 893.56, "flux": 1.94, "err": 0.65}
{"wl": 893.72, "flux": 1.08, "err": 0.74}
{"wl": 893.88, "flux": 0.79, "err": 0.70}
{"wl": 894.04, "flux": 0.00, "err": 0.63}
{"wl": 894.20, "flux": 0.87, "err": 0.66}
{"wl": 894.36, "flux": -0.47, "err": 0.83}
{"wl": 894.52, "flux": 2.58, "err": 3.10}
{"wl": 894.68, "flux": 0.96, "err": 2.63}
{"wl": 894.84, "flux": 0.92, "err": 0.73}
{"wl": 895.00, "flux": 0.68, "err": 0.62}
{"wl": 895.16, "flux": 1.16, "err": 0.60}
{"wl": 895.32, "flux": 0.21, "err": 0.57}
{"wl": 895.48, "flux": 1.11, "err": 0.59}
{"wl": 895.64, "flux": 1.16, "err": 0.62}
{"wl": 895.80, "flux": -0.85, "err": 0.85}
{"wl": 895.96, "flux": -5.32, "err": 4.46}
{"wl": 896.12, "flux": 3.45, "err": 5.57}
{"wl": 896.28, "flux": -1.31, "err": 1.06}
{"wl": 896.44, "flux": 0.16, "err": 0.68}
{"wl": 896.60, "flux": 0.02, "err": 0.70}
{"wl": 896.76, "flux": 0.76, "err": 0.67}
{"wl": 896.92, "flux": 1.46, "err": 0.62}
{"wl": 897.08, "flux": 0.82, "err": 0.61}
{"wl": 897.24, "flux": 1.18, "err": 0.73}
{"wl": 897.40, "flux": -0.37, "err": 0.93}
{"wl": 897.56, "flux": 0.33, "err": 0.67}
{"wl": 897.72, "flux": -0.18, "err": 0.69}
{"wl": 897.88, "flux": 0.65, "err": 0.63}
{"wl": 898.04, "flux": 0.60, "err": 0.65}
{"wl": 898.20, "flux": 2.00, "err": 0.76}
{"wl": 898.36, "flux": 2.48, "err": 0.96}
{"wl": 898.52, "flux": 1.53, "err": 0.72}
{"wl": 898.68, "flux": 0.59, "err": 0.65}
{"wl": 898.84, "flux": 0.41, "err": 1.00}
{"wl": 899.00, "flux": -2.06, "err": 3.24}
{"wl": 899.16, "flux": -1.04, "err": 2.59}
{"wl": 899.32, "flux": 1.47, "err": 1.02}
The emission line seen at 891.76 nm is [O II] 3727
